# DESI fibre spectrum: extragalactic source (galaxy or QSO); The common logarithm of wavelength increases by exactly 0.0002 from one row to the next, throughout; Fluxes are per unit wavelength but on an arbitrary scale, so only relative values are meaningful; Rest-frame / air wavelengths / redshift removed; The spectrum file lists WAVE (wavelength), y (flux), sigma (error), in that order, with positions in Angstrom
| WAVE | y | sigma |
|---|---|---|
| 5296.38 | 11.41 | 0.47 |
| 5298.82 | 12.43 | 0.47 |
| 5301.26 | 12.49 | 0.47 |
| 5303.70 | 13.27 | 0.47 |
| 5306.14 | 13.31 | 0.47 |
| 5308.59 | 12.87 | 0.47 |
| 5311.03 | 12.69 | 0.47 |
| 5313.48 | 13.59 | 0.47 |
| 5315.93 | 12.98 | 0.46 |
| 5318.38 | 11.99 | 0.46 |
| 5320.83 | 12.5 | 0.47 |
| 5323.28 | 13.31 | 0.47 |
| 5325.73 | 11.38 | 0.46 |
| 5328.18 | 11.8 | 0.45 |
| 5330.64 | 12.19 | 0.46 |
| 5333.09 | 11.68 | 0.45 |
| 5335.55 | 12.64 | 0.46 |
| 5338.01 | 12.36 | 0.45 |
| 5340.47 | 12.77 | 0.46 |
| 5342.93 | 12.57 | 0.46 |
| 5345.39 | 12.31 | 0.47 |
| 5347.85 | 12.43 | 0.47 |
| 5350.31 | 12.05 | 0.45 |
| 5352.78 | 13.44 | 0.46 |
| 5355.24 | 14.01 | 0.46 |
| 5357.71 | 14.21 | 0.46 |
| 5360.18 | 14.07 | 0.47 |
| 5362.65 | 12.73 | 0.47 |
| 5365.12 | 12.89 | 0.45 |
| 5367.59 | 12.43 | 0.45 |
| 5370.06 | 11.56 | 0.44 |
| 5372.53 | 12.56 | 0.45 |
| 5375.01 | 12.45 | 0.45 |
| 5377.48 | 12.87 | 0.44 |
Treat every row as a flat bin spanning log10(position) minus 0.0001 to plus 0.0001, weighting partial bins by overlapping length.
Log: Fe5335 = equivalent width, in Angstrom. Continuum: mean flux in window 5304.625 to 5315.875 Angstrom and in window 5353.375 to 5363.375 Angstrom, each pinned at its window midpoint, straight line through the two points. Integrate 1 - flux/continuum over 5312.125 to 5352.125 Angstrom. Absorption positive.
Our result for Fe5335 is 2.9 Angstrom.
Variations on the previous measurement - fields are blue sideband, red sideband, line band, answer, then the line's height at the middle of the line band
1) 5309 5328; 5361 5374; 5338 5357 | -0.4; 12.5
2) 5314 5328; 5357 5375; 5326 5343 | 0.5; 12.6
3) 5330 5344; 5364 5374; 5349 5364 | -1.3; 12.4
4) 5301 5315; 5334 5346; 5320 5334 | 0.7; 12.7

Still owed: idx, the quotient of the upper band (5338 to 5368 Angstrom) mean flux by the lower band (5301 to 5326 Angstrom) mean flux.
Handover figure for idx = 1.0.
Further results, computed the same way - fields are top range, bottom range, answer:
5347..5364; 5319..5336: 1.09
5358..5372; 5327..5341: 1.05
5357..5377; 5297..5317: 0.99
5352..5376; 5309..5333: 1.05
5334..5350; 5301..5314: 0.96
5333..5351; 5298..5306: 0.97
